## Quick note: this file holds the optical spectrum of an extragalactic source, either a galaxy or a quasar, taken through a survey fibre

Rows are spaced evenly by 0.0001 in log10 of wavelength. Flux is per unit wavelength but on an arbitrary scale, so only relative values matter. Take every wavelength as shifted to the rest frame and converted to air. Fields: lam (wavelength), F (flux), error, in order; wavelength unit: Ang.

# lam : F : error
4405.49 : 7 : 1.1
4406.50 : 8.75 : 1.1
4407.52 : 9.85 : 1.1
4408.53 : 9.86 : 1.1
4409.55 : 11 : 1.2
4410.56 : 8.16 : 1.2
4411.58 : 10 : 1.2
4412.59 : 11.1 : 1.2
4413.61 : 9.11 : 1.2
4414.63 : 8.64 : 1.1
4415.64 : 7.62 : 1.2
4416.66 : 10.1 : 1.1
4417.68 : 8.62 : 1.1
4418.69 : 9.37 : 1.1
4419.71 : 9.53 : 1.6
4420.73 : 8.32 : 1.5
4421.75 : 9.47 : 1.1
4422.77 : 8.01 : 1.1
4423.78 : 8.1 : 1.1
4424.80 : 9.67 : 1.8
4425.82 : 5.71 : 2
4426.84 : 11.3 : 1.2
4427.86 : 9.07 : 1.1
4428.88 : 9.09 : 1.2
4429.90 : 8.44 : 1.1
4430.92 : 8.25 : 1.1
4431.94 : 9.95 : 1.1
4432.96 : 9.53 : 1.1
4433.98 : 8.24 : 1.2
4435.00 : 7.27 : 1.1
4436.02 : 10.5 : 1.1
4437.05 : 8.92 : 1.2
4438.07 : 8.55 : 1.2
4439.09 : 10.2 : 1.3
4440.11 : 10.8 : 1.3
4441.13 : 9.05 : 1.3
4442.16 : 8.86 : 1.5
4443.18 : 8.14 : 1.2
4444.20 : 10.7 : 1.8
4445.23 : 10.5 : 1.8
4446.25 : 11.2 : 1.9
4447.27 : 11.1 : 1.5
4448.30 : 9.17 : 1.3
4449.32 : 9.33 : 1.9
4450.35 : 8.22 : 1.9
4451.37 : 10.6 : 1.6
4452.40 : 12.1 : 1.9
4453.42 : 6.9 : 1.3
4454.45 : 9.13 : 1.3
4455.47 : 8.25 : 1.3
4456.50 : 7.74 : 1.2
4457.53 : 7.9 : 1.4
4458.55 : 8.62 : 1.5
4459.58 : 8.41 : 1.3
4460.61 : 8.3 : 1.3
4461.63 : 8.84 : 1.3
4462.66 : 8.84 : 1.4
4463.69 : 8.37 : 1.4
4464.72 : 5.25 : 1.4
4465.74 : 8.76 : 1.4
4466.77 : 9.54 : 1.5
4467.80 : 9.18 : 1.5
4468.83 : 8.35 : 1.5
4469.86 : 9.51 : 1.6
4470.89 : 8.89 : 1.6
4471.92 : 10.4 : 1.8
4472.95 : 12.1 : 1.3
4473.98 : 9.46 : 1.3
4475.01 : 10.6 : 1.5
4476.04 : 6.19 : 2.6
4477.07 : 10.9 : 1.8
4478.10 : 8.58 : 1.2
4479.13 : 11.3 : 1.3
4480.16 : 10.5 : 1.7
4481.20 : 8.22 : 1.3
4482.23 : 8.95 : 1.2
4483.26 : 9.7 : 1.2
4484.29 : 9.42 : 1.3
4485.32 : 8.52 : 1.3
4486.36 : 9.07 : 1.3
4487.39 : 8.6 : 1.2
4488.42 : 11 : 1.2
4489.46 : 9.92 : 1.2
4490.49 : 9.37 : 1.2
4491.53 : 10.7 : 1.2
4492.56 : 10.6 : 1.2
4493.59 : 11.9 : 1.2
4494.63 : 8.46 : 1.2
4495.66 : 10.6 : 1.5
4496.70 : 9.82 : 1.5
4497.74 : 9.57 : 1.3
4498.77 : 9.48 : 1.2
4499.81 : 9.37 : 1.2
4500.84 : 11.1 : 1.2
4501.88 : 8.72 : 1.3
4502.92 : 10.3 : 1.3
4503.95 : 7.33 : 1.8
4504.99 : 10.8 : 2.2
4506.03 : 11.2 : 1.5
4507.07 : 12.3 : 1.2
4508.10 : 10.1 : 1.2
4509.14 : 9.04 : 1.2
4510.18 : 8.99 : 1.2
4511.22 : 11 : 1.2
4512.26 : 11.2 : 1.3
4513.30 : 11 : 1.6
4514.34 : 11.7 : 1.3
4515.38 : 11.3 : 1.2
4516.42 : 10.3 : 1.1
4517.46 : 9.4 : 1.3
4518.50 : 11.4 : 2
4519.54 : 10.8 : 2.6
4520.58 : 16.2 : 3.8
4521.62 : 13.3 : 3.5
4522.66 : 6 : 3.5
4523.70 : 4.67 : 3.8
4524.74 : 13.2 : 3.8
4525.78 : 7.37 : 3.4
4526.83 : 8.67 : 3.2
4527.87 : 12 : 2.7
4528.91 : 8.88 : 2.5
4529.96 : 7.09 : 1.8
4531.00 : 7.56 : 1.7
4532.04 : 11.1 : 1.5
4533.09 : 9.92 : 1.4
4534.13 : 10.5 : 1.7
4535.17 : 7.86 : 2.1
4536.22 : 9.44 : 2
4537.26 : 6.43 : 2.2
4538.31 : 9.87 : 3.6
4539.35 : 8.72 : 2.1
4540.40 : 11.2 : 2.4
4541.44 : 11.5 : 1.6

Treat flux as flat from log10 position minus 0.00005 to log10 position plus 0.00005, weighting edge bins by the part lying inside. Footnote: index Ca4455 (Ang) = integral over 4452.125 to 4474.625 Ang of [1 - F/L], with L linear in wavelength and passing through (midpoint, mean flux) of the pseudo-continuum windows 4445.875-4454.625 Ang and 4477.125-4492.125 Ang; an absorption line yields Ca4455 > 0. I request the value 2.0 Ang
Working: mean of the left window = 9.75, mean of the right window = 9.61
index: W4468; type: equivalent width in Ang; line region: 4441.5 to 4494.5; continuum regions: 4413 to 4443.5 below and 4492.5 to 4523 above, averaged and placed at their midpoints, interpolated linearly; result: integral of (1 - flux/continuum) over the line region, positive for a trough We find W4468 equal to 2.0 Ang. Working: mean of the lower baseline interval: 8.96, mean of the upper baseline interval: 10.5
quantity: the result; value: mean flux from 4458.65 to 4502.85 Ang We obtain 9.41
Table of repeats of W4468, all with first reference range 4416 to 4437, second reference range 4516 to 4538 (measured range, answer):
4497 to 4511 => -0.64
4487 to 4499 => -0.83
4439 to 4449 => -1.01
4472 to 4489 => -0.54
